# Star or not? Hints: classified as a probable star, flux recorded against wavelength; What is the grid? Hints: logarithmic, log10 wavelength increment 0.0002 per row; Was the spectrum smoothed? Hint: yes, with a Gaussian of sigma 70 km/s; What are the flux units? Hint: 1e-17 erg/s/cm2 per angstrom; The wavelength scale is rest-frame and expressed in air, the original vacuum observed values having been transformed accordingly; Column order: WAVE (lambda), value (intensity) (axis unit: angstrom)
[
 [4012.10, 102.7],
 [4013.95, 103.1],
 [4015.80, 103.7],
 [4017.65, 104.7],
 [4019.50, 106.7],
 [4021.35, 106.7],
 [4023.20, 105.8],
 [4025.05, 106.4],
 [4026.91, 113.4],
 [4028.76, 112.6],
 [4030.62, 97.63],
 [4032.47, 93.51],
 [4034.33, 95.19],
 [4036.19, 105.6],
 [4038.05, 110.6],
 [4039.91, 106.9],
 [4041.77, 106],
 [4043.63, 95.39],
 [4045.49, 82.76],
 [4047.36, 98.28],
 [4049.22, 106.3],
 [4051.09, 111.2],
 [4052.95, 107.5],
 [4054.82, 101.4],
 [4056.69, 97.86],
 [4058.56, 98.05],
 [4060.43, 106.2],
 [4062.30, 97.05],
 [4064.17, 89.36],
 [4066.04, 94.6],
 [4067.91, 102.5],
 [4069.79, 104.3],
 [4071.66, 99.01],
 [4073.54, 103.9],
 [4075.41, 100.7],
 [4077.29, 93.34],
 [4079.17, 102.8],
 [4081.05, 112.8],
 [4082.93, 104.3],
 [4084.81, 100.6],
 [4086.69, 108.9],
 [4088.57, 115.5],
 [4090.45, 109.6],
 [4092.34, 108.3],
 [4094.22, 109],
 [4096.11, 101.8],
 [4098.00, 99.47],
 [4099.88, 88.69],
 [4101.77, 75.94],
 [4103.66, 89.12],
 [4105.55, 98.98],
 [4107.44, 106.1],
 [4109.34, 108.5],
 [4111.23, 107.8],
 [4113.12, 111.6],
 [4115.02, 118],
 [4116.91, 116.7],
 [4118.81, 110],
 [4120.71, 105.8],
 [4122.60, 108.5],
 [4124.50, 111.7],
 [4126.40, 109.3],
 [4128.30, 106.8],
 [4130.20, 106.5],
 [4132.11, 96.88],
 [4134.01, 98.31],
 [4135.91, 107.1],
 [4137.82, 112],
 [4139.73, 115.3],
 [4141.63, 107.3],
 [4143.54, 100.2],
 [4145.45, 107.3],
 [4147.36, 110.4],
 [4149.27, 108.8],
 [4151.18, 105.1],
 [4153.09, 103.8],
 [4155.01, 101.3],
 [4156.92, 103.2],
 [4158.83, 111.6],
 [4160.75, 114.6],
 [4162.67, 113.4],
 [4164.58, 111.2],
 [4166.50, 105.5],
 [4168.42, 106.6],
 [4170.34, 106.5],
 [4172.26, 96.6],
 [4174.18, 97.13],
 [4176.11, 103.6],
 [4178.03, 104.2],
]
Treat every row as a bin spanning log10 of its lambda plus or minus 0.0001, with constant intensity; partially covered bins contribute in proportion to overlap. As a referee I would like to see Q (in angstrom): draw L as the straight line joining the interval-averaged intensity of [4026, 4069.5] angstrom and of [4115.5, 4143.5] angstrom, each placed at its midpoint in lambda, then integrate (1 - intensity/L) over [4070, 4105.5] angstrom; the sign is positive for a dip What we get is 1.09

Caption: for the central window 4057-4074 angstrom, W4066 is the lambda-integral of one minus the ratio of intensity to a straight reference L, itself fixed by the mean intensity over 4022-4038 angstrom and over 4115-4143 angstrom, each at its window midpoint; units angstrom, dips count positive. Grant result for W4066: 1.0 angstrom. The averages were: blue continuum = 104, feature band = 99.3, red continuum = 108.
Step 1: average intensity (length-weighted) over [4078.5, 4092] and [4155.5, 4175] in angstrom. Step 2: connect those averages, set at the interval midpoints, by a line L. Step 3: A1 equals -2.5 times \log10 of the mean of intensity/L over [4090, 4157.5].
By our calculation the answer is 0.02 mag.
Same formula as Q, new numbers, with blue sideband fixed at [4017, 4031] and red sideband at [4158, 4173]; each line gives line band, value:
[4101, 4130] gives 0.56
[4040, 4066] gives 1.83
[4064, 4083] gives 1.16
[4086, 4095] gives -0.22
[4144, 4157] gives 0.31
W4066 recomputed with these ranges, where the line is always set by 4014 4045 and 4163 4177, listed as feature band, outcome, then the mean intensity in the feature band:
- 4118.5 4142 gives -0.68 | 107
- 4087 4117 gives 0.11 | 104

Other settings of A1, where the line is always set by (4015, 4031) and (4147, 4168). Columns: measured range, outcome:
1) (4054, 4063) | 0.073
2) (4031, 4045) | 0.060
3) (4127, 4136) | 0.049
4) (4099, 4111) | 0.130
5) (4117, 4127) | -0.020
